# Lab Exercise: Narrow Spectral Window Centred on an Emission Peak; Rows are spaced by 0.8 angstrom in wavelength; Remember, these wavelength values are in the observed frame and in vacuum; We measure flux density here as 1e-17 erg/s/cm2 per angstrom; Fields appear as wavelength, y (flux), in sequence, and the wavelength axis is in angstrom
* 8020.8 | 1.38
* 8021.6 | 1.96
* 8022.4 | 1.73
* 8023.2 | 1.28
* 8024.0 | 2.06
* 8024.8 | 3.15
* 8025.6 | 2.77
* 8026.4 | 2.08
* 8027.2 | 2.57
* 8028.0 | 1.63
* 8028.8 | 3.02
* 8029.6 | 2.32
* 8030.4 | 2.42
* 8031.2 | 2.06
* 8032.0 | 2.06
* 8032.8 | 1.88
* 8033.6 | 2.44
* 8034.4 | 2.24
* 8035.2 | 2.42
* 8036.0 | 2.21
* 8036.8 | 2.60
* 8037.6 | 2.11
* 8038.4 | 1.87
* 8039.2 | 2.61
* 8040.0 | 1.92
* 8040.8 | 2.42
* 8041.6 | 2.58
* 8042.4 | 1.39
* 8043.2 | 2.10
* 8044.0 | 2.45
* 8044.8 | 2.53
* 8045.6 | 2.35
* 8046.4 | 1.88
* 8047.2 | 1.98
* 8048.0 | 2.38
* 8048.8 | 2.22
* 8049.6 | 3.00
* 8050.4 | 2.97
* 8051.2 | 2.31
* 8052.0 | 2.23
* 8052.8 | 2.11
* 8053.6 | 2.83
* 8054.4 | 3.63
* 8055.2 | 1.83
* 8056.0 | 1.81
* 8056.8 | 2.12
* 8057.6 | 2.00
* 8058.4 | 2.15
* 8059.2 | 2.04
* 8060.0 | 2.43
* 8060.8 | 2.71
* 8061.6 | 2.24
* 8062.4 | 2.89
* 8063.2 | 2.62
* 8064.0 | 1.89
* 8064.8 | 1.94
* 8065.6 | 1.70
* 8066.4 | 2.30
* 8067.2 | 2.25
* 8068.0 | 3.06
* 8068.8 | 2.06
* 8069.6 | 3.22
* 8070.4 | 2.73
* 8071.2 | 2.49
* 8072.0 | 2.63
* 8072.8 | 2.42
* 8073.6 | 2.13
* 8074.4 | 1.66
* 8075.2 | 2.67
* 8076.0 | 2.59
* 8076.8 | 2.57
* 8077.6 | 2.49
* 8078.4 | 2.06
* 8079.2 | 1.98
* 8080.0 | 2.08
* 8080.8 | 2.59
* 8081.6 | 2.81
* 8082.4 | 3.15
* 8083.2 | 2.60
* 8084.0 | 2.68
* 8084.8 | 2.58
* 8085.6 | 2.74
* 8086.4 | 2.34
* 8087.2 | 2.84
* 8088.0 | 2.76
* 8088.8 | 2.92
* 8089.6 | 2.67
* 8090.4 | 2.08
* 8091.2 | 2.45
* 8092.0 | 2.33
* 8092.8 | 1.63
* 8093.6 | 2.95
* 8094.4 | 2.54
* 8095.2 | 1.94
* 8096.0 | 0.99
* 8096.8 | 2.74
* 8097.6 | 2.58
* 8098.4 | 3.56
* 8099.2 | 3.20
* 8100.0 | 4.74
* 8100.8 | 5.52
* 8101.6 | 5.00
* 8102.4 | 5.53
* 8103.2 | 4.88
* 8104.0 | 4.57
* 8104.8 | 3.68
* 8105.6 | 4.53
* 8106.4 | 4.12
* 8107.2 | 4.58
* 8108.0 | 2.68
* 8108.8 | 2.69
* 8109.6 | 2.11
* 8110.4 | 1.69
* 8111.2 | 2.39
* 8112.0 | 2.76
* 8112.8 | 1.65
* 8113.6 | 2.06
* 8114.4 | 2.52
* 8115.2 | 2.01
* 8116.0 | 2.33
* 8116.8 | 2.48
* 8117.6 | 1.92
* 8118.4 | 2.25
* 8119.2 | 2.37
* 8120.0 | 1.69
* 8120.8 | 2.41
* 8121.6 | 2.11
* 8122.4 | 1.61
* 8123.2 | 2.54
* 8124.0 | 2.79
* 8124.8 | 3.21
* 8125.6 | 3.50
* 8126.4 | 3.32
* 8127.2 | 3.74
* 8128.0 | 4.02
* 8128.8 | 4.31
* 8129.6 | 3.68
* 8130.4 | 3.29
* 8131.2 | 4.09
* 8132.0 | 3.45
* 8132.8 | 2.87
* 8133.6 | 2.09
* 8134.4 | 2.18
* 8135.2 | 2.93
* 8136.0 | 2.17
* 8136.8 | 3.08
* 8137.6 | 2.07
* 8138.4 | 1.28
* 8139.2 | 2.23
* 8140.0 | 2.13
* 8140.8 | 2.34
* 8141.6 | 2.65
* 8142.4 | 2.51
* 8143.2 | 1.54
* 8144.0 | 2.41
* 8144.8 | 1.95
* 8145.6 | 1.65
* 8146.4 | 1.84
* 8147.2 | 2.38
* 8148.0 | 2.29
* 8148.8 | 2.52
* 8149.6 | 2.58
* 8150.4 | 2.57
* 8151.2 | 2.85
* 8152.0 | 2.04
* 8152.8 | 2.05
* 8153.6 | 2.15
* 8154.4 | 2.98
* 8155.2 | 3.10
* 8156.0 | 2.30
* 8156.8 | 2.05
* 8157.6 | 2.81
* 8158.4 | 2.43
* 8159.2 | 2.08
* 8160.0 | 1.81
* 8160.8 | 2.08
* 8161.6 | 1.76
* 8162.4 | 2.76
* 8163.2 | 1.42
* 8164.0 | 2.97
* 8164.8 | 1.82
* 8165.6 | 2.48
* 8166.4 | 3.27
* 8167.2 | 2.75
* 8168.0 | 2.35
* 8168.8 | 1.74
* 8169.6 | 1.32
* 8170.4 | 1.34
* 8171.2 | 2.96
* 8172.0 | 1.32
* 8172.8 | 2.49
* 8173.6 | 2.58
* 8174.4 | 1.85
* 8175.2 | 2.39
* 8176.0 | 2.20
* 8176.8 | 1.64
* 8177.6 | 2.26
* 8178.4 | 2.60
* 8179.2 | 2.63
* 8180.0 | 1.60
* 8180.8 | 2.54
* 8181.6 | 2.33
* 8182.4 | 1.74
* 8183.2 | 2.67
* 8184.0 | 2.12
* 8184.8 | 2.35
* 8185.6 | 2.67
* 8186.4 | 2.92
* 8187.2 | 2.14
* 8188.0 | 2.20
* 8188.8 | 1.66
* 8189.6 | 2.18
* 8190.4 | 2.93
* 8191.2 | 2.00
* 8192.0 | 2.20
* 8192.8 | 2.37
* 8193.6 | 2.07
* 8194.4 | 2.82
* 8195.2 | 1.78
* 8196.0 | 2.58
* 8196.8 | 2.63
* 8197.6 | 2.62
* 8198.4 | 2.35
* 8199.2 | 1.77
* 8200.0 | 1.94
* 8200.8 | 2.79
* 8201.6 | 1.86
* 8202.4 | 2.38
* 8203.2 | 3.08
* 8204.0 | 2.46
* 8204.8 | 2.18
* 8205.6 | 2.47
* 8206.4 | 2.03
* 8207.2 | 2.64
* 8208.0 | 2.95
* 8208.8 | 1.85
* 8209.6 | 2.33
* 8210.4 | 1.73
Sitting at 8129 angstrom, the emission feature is [N II]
